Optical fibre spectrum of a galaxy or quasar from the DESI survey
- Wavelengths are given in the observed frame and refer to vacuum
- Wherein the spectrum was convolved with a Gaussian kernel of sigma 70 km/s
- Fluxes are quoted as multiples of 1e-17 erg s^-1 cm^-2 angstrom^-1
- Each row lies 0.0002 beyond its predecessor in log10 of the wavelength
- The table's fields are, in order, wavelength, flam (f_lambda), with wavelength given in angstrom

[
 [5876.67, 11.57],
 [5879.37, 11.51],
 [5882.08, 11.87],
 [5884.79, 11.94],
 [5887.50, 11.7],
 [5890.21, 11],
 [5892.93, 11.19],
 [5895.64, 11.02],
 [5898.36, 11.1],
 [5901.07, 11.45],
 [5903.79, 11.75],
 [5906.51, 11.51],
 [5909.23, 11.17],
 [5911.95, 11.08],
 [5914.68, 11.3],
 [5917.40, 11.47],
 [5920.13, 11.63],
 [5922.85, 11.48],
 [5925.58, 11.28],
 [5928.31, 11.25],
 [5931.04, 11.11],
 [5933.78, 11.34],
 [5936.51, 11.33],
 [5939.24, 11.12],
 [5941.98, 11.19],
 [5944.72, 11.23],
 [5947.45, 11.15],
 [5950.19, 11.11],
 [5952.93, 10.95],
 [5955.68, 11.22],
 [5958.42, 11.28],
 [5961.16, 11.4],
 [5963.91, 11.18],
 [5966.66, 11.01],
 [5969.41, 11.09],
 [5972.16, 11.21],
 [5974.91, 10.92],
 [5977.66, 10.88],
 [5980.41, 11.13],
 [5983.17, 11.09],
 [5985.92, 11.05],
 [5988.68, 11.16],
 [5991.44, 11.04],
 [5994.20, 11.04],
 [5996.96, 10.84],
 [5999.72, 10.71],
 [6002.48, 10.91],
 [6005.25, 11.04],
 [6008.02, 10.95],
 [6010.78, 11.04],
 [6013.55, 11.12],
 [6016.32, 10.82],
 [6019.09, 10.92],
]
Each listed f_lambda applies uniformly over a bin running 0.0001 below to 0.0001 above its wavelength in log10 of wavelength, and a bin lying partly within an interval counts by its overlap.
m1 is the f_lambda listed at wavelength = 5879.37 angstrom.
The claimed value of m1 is 11.51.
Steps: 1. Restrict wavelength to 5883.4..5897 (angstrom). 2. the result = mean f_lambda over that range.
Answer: 11.4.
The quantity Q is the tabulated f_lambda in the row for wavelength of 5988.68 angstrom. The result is 11.16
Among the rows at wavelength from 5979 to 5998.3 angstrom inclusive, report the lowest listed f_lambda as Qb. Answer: 10.84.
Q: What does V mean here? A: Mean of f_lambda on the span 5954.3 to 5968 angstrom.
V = 11.2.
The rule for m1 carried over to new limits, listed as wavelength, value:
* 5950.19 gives 11.11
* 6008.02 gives 10.95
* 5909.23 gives 11.17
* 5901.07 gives 11.45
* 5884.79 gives 11.94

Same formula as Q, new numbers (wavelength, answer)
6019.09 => 10.92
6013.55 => 11.12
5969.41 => 11.09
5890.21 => 11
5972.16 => 11.21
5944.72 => 11.23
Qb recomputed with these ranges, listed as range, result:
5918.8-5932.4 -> 11.11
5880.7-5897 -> 11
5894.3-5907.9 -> 11.02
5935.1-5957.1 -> 10.95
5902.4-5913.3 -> 11.08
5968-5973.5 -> 11.09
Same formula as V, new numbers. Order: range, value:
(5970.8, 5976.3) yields 11.1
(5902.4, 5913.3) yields 11.4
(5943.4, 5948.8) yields 11.2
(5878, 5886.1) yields 11.8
